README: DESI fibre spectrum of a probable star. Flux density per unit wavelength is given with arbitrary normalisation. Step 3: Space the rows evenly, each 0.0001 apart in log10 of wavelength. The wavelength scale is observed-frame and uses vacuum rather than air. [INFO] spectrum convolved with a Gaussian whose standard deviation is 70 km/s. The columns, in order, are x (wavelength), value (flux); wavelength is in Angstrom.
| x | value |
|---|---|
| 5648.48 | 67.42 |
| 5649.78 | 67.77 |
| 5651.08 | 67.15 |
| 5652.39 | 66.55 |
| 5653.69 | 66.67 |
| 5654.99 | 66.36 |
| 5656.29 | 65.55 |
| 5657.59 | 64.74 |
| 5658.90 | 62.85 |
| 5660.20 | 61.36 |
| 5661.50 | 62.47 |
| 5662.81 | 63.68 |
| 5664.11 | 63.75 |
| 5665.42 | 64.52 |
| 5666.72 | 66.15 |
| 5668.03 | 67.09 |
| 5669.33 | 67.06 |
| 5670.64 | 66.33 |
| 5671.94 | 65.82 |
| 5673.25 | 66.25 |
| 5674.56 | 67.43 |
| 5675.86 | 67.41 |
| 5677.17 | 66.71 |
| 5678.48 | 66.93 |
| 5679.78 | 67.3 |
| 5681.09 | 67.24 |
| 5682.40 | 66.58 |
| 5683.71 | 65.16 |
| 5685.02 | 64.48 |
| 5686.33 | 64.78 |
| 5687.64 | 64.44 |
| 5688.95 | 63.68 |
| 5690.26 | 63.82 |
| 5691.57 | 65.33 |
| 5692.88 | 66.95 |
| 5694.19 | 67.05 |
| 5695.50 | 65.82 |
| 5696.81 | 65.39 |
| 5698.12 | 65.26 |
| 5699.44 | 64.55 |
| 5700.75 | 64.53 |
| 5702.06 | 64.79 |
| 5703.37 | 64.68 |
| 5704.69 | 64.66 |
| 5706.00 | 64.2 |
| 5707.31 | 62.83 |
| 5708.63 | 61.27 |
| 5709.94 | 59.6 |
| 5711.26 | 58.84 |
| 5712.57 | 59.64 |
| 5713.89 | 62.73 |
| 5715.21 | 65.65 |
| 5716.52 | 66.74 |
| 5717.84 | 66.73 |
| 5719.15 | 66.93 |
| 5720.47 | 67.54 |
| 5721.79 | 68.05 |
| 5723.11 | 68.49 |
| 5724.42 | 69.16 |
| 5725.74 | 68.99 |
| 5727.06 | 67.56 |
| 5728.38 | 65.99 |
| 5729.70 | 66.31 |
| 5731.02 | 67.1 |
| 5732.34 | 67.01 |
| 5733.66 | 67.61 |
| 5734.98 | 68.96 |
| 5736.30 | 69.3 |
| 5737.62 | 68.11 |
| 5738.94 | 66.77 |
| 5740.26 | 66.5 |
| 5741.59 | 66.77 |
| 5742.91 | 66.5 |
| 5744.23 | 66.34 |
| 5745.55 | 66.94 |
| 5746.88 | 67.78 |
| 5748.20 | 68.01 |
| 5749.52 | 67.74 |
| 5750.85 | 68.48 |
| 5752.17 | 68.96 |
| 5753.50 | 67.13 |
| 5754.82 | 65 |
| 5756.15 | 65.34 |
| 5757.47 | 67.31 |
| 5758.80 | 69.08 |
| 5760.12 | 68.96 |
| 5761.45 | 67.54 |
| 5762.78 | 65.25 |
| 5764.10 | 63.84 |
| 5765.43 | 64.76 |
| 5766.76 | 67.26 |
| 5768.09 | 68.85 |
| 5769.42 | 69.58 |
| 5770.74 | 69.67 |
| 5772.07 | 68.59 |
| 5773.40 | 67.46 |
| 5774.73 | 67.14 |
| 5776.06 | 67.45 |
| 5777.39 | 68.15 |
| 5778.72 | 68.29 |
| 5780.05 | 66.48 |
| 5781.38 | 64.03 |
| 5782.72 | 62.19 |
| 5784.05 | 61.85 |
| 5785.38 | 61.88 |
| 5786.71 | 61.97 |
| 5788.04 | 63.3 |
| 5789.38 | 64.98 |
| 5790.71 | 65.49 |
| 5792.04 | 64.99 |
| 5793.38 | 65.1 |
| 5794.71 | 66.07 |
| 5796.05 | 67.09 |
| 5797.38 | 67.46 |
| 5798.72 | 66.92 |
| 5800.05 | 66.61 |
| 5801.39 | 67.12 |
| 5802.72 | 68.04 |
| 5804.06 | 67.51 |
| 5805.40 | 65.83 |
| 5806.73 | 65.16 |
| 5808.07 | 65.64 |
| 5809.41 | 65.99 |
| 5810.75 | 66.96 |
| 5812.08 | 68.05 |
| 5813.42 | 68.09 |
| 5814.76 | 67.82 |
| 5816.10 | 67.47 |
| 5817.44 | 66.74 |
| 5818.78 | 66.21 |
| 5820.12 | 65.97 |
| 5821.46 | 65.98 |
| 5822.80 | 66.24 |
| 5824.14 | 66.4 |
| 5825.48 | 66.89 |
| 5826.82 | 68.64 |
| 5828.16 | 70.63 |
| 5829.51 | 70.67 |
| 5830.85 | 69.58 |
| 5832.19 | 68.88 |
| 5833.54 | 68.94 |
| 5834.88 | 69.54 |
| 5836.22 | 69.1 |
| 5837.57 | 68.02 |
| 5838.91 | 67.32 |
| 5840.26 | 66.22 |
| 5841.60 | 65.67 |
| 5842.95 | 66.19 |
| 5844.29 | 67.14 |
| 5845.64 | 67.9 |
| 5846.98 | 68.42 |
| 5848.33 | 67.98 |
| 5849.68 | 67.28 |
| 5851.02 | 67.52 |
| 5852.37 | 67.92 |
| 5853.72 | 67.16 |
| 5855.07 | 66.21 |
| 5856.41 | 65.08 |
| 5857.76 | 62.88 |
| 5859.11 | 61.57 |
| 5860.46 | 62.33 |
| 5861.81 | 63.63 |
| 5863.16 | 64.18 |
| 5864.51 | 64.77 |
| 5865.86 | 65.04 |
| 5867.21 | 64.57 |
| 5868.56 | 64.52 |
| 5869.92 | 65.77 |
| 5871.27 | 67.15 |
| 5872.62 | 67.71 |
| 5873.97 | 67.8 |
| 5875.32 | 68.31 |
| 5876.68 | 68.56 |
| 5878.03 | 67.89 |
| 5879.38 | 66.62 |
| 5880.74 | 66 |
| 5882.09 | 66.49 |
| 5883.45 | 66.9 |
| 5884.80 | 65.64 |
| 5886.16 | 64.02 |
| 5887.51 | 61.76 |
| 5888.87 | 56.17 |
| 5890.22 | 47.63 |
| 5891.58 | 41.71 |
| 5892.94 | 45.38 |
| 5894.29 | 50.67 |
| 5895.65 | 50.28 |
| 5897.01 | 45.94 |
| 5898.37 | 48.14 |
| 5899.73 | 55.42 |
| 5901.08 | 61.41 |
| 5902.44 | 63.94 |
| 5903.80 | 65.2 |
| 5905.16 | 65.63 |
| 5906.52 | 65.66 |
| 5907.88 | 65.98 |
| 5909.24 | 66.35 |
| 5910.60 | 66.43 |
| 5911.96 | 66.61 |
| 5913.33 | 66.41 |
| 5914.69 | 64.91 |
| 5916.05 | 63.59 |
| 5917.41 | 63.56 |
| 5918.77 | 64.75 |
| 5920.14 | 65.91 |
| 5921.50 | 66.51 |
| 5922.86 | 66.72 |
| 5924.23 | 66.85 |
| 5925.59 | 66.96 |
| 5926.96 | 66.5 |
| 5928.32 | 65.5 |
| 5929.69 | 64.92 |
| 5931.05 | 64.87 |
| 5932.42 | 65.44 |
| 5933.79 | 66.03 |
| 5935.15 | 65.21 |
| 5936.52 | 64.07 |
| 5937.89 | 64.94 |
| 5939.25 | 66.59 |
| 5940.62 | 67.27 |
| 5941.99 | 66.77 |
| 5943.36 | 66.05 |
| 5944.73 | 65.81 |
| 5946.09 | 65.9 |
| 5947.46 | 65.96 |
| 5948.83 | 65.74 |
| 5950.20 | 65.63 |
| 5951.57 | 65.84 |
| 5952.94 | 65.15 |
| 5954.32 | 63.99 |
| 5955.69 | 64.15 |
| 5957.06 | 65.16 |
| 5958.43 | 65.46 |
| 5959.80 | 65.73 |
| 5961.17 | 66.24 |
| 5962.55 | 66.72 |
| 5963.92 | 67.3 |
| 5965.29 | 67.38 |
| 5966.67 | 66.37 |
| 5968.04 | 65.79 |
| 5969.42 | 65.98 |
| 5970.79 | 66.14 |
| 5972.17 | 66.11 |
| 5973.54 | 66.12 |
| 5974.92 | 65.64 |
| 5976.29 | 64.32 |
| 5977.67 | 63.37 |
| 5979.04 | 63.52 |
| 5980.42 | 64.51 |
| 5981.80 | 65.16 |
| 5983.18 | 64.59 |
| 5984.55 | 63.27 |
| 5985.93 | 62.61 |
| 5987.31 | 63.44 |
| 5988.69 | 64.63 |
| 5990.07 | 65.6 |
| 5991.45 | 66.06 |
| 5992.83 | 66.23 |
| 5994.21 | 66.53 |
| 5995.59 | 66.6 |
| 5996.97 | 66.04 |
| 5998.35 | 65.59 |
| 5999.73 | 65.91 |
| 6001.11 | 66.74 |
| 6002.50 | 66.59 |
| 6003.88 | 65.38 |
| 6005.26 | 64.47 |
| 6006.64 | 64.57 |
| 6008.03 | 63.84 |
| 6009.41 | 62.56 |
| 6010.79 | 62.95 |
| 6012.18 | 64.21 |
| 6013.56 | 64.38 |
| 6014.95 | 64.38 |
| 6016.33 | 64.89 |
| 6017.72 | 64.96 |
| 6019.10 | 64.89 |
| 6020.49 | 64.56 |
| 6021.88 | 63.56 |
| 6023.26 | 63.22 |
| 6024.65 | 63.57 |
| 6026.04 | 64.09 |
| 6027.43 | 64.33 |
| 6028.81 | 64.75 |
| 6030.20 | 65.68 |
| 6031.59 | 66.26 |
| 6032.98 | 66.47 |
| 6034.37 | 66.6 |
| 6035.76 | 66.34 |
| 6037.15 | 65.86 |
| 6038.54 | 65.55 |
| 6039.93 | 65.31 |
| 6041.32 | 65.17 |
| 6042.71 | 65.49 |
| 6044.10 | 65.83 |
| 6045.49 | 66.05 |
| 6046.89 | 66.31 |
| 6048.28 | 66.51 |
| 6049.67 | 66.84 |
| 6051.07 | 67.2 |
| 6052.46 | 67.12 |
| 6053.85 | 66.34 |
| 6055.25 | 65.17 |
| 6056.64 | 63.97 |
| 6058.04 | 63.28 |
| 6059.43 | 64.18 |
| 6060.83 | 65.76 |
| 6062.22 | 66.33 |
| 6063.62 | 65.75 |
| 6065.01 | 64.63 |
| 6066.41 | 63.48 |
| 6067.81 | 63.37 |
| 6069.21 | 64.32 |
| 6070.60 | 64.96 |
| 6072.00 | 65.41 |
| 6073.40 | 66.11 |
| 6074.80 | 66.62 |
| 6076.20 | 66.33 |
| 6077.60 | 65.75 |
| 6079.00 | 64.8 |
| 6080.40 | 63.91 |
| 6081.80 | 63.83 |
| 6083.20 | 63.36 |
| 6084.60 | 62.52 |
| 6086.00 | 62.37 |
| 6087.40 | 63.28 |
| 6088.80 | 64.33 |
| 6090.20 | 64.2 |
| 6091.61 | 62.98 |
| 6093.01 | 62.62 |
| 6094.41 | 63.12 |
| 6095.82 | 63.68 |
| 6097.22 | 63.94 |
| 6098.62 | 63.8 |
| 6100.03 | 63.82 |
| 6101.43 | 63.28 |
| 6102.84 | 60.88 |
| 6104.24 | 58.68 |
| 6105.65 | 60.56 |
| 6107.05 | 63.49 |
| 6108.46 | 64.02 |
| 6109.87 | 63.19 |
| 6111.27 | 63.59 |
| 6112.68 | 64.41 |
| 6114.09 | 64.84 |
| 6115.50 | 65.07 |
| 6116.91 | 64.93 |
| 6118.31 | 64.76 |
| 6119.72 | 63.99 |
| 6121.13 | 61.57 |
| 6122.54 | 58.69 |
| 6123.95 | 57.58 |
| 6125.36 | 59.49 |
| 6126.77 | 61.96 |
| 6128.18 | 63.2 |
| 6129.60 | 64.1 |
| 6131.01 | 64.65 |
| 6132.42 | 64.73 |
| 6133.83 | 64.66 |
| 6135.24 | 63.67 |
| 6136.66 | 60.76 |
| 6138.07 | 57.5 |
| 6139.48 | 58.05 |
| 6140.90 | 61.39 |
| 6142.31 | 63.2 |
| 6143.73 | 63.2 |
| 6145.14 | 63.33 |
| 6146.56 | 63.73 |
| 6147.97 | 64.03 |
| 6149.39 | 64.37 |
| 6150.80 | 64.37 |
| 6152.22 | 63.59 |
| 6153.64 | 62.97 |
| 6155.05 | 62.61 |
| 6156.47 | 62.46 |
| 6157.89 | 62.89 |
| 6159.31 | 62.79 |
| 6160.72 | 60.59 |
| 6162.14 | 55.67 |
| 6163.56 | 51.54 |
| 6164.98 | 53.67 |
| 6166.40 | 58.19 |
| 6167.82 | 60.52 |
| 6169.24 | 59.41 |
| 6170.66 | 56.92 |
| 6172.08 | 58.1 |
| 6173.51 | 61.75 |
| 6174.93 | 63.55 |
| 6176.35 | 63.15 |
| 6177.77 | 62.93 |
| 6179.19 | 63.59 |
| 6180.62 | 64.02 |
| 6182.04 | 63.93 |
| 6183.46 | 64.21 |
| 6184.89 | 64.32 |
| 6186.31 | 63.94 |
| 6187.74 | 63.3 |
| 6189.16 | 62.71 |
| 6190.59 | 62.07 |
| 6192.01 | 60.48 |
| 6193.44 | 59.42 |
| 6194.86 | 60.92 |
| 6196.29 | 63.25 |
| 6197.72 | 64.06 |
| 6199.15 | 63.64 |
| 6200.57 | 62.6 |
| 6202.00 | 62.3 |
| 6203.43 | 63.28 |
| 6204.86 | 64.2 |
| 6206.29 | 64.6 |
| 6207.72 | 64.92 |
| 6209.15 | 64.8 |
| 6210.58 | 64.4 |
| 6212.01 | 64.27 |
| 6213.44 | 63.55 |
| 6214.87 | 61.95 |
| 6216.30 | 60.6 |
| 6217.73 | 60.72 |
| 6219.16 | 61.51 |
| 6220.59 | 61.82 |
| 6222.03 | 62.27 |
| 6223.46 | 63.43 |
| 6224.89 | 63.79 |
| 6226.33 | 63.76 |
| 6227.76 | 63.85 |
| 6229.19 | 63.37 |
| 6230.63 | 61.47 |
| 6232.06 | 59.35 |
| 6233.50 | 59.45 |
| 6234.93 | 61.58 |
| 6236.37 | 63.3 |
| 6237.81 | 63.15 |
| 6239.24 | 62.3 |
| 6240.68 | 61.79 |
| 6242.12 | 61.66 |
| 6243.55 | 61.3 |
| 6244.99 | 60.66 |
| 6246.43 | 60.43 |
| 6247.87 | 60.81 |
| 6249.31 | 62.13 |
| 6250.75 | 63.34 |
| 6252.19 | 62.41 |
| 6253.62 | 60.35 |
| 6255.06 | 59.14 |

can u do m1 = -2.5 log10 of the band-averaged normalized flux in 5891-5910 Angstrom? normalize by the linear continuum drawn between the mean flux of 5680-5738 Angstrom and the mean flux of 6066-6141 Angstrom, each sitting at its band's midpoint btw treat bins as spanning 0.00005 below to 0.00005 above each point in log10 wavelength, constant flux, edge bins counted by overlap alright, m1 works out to 0.138 mag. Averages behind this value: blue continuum 65.6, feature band 56.7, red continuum 63.2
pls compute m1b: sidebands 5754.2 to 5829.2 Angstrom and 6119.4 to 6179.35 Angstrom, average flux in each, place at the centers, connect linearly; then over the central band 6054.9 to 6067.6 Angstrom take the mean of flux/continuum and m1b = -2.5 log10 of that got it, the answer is -0.04 mag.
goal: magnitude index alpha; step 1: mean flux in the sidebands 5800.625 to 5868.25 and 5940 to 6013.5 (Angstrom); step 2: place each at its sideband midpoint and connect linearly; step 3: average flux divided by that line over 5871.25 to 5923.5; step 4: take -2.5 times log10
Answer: 0.072 mag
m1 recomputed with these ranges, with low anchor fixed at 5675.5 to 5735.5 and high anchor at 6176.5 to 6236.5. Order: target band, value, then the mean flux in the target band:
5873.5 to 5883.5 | -0.04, 67.3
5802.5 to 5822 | -0.03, 66.7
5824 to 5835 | -0.07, 69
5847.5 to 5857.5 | -0.04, 66.9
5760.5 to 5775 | -0.03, 67.3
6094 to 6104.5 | 0.01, 62.8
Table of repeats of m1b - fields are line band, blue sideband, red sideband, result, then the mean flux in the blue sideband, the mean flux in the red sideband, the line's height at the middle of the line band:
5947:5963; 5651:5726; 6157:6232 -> -0.03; 65.3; 62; 63.5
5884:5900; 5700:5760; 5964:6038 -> 0.24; 66.2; 65.1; 65.5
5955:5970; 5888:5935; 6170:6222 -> -0.08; 61.2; 62.7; 61.4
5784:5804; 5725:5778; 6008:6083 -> 0.03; 67.4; 65.1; 67.1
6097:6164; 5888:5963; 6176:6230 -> 0.01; 62.8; 63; 63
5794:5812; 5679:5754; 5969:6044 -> -0.02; 66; 65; 65.7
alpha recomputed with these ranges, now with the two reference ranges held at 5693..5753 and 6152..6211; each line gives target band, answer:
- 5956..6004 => -0.03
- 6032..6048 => -0.05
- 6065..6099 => -0.02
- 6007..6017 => -0.01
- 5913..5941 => -0.02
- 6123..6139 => 0.01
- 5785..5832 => -0.02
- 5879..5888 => -0.01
